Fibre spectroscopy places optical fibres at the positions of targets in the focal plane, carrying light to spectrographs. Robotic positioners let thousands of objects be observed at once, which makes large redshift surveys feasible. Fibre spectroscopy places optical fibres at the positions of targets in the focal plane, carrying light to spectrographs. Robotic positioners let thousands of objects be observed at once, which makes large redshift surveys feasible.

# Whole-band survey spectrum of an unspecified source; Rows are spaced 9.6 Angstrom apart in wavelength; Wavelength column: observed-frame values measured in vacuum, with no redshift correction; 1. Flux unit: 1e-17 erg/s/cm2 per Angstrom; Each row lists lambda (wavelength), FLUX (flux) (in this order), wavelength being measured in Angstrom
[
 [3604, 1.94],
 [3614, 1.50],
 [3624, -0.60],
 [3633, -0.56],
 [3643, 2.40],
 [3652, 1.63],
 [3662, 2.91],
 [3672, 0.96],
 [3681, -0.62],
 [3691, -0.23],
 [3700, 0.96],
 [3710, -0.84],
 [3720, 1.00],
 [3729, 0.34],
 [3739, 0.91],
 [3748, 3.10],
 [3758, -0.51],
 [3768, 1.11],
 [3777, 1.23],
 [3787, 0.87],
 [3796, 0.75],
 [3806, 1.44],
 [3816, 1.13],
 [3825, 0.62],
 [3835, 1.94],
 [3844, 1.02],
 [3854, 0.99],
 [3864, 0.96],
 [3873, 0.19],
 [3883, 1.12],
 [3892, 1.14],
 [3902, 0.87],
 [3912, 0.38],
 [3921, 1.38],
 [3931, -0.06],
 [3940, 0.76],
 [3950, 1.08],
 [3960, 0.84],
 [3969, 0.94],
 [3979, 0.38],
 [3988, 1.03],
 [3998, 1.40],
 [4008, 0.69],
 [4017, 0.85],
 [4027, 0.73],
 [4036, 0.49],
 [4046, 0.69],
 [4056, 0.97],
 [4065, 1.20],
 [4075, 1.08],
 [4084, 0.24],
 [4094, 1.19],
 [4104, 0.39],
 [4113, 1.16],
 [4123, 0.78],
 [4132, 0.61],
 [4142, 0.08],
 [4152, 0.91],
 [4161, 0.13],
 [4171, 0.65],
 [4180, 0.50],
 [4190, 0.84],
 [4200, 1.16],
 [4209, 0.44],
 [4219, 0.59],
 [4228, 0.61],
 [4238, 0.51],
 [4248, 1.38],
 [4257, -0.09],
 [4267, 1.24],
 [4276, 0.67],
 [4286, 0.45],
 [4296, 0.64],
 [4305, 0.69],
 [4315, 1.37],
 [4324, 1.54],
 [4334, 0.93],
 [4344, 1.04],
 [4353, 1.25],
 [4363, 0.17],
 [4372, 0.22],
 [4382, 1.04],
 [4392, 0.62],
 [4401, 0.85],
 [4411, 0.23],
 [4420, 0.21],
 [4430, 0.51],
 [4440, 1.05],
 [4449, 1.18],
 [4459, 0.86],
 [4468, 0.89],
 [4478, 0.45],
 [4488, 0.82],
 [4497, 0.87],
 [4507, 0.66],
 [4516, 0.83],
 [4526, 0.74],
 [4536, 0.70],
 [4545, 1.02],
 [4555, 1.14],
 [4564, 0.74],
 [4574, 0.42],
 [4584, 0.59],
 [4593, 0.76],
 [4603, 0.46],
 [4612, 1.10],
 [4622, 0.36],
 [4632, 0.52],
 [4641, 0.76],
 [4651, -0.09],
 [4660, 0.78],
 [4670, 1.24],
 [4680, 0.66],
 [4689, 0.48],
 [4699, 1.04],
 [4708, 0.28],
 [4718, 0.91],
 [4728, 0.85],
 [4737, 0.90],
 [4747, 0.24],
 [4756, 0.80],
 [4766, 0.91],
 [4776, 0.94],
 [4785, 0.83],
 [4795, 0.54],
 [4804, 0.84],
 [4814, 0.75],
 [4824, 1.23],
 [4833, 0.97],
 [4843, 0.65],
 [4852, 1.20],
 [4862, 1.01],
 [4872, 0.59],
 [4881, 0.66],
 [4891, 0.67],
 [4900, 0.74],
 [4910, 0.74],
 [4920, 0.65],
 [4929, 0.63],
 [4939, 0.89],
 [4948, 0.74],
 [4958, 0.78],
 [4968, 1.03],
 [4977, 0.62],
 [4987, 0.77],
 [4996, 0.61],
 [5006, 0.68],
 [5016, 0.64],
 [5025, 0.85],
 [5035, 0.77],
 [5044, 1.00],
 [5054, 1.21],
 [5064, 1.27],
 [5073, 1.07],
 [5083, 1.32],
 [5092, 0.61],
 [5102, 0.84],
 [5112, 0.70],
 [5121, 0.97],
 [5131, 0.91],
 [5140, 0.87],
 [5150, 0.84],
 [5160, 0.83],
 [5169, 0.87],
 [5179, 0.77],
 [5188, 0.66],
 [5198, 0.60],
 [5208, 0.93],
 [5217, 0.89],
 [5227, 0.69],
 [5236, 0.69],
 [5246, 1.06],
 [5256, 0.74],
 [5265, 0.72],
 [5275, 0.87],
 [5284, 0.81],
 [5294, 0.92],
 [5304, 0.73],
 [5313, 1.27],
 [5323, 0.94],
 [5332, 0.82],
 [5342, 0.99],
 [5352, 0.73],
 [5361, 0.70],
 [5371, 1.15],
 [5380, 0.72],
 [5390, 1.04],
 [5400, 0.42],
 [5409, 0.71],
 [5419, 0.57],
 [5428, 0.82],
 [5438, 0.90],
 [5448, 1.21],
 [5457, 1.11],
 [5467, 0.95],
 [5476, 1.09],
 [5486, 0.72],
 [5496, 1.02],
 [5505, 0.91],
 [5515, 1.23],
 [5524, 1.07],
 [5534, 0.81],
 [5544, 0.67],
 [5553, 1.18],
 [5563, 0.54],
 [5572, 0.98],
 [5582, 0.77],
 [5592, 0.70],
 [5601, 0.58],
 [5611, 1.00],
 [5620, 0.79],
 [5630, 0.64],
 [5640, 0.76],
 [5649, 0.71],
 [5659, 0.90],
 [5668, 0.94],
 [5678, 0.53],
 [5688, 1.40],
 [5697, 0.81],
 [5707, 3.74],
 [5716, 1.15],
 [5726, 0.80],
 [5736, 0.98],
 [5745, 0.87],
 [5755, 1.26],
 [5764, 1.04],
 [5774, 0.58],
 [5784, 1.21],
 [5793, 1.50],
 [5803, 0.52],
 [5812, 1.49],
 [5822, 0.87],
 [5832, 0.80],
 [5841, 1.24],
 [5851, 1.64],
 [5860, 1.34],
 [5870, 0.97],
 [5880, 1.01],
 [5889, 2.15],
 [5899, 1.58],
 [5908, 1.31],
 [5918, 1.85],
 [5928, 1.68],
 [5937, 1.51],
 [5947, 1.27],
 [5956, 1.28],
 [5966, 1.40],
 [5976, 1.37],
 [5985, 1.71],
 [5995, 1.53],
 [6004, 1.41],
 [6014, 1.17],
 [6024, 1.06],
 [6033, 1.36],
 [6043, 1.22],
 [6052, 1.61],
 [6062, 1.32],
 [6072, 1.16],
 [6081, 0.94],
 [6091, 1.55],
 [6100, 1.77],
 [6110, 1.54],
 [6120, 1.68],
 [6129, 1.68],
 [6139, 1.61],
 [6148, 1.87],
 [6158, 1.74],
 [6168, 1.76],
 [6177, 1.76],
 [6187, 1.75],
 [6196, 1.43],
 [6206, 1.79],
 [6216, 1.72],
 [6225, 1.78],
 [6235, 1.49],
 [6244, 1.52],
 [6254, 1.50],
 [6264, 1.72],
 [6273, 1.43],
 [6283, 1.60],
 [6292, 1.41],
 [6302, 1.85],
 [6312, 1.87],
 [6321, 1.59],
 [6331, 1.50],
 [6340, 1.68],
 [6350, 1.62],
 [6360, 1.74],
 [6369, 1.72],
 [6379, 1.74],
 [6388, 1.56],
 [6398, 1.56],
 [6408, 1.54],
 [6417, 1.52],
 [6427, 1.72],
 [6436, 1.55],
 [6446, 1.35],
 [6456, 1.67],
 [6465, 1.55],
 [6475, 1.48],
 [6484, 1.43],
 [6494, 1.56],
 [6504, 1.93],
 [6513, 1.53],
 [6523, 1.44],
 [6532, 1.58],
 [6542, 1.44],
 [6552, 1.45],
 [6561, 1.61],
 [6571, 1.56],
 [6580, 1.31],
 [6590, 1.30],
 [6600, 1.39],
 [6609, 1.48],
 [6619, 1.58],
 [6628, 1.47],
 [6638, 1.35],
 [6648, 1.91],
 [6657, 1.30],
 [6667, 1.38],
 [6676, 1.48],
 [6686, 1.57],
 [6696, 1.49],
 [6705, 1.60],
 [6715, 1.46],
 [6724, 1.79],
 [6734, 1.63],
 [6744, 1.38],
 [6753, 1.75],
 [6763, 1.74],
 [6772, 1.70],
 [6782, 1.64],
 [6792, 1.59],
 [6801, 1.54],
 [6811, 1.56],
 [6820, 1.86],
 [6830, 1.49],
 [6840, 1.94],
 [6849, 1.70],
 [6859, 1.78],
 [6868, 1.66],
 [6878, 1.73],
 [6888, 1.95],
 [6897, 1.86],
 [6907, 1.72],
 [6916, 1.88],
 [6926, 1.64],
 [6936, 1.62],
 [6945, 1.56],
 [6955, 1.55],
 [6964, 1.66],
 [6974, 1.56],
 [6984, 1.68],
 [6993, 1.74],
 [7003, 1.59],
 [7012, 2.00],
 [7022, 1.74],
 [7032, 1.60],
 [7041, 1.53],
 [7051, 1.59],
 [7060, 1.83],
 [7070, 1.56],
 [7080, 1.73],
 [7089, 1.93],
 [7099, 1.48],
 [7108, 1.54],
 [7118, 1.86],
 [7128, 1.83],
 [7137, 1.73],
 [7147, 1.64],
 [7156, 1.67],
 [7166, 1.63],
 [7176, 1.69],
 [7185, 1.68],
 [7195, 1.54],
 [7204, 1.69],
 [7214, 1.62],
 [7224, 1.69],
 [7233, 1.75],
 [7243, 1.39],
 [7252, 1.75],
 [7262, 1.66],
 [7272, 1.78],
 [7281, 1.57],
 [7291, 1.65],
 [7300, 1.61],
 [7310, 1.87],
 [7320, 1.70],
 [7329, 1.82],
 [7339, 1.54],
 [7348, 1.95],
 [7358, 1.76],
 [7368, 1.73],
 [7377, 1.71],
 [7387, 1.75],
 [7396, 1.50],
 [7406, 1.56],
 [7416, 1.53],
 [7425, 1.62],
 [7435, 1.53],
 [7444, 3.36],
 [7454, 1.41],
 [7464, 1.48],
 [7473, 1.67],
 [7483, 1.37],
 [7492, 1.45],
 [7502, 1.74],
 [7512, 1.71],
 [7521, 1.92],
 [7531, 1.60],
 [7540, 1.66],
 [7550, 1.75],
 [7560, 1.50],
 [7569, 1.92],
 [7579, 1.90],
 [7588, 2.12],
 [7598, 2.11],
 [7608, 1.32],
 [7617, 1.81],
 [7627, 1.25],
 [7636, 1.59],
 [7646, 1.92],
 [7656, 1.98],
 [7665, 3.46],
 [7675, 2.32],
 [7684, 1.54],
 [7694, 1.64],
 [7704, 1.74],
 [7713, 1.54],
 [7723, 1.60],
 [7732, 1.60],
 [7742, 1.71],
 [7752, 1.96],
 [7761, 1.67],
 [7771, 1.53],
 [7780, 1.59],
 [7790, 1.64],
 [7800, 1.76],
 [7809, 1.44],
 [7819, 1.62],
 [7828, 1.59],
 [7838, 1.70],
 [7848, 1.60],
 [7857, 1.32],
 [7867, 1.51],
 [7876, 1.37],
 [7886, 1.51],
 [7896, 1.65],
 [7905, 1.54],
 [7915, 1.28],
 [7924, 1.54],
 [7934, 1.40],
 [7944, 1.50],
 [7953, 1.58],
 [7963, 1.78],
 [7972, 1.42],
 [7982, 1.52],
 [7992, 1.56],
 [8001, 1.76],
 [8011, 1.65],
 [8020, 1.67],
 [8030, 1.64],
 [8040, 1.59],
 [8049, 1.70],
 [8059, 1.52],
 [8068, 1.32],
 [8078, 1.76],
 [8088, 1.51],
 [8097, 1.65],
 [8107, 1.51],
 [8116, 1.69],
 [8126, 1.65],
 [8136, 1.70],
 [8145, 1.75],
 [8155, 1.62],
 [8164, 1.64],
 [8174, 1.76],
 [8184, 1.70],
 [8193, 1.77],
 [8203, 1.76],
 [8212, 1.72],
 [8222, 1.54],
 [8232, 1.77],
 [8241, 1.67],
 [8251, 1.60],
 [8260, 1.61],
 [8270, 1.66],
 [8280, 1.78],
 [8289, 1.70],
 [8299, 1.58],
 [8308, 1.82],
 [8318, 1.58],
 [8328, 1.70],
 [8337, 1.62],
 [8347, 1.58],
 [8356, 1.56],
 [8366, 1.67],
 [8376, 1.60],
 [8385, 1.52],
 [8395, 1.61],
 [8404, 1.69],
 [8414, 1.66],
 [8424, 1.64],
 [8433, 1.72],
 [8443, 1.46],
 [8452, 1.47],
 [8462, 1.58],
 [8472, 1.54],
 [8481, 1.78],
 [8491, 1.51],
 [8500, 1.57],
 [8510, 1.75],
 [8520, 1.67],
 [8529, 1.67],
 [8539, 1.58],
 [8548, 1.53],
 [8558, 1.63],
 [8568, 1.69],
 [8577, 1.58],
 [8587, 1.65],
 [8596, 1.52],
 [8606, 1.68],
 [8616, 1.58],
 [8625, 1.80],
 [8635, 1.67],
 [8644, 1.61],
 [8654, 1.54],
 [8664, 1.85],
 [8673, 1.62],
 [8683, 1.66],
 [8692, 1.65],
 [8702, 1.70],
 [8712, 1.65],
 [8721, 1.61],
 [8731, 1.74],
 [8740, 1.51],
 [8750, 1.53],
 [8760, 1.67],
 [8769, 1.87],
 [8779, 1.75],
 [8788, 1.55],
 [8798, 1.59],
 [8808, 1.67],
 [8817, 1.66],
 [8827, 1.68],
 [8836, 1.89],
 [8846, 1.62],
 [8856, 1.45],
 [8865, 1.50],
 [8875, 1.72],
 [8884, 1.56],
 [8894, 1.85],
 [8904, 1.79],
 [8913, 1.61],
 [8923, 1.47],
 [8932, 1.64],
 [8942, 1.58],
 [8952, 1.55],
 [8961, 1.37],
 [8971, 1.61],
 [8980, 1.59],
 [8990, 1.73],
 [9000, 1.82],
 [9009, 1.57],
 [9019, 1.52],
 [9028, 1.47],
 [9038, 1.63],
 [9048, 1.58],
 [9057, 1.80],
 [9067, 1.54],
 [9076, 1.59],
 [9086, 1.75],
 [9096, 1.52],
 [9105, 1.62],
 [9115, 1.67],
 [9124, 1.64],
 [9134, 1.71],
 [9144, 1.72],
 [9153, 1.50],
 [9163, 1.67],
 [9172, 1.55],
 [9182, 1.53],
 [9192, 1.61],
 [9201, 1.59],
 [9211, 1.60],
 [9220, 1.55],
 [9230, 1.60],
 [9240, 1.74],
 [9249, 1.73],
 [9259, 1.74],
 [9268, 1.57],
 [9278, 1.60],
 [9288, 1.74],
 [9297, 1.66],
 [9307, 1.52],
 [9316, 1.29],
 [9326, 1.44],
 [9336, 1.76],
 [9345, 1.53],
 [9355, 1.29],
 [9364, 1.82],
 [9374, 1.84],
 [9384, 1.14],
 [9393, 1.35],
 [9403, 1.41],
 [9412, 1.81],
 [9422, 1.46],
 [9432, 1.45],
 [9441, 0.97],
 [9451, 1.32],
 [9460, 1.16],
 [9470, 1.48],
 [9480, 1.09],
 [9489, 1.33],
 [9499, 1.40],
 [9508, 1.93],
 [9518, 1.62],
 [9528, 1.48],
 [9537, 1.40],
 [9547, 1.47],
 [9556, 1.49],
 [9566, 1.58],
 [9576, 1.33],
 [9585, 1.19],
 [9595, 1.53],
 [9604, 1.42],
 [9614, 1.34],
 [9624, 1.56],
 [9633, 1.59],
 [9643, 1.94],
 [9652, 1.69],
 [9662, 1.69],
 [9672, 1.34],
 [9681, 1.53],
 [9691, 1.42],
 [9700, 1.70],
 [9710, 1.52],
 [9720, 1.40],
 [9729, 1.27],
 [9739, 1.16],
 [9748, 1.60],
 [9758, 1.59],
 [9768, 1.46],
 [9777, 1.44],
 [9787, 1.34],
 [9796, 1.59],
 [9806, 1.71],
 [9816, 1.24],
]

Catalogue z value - 0.531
